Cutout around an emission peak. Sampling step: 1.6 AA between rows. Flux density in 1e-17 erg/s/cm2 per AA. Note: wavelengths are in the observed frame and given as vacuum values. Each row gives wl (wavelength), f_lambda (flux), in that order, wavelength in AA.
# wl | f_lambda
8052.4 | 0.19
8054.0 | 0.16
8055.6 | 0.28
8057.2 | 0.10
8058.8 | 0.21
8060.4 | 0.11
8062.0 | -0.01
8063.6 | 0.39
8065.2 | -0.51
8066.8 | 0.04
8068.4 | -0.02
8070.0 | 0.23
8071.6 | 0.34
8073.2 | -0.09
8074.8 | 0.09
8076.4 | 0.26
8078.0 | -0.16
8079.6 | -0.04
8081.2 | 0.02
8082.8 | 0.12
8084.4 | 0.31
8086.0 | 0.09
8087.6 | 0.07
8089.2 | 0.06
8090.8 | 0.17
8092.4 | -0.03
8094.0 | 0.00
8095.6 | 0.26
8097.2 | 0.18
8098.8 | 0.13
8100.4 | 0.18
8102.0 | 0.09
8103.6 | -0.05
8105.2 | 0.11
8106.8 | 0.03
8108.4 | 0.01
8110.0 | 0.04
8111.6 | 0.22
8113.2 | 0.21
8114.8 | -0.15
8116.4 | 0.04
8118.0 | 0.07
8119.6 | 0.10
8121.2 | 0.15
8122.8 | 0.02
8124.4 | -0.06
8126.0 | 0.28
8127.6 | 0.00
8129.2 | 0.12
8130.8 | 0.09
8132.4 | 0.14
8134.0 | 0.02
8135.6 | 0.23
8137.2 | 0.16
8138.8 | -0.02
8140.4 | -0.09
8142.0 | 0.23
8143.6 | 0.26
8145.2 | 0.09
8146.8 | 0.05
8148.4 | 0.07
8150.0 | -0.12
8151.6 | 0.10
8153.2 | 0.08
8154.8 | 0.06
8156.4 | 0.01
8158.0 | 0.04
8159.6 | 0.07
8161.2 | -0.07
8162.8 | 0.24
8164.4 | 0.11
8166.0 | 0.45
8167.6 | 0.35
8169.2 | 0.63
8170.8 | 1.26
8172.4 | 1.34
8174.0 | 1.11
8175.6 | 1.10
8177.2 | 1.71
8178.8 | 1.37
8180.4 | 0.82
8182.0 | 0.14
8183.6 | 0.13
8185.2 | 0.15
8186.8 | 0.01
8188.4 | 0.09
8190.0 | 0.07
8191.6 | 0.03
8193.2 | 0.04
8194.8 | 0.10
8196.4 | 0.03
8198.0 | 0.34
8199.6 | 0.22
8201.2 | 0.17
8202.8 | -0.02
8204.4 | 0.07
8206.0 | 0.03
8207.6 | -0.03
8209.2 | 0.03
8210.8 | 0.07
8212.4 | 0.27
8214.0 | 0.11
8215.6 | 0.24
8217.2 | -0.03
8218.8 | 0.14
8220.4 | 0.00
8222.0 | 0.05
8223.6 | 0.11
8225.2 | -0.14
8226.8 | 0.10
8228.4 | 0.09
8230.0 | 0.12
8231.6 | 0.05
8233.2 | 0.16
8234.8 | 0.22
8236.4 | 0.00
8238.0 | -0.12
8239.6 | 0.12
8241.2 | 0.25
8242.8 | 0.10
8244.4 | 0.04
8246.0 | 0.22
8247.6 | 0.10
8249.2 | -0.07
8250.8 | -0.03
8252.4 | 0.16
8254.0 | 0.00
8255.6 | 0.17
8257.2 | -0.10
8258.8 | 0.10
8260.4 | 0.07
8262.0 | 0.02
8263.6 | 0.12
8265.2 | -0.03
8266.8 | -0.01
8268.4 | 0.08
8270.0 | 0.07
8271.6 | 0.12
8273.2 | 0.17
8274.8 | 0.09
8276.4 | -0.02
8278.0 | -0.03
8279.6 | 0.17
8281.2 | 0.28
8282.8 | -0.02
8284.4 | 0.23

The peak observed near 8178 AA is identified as [O II]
